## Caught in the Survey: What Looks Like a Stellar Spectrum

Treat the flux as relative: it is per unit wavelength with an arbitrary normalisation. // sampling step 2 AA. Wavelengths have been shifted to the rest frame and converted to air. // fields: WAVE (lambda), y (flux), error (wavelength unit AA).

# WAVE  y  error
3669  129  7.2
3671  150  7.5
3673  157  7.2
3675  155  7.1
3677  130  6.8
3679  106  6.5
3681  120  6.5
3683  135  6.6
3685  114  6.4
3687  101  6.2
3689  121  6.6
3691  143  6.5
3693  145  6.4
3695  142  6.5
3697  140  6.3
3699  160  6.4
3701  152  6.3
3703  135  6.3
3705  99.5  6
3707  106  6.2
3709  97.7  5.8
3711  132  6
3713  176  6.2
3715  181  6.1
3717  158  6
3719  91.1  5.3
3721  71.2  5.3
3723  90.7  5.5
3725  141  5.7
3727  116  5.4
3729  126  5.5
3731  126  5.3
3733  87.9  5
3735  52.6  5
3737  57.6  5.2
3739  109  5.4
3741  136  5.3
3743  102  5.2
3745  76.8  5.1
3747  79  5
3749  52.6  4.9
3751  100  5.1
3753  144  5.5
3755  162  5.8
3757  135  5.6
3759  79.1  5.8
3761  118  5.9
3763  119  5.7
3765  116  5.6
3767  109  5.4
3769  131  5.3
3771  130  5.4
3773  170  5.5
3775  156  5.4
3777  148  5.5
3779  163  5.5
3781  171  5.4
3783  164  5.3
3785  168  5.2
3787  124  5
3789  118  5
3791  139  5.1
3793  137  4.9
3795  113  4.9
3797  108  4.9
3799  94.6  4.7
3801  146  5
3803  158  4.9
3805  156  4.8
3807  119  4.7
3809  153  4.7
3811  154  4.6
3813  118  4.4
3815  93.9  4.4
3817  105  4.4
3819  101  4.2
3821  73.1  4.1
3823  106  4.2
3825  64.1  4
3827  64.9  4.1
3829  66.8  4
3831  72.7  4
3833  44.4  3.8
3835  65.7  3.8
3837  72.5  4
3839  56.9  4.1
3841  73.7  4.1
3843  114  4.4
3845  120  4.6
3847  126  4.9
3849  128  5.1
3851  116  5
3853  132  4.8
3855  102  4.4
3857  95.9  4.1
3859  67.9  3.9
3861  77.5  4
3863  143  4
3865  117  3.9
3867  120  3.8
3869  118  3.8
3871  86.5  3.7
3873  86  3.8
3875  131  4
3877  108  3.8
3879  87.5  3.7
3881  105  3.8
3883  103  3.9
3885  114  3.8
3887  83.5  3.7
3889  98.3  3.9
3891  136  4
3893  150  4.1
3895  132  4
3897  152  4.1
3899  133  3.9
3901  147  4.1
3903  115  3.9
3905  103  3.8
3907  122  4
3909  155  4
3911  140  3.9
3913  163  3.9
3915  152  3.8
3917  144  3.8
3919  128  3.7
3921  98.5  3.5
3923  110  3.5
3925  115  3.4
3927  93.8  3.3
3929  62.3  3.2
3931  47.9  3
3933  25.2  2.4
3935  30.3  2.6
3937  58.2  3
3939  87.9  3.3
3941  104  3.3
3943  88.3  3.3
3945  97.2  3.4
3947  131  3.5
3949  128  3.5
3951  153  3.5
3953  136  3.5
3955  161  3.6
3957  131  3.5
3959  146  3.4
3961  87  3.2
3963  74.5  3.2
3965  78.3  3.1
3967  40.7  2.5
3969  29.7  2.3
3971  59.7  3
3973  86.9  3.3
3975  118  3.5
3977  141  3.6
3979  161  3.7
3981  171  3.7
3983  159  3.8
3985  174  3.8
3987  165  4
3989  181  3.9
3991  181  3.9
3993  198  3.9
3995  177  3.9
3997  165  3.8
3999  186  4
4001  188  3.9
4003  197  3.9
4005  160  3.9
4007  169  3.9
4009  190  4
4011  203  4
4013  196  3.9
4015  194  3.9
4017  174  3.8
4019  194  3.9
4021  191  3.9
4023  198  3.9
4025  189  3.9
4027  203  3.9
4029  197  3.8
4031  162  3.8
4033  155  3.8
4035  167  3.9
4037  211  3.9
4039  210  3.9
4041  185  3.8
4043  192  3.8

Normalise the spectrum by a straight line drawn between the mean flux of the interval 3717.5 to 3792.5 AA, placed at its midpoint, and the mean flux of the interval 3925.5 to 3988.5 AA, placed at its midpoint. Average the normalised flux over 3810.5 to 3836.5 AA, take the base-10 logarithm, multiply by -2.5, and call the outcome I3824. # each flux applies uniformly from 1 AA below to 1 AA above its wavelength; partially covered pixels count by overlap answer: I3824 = 0.32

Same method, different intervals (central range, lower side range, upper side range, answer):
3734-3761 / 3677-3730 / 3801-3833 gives 0.19 mag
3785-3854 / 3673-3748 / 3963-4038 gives 0.24 mag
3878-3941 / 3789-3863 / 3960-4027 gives 0.18 mag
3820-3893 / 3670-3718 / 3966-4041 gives 0.48 mag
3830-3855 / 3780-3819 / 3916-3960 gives 0.30 mag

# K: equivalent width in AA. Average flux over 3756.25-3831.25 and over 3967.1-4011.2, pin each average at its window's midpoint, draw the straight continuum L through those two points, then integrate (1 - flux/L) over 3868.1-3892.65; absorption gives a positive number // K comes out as 5.56 AA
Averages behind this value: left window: 123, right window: 154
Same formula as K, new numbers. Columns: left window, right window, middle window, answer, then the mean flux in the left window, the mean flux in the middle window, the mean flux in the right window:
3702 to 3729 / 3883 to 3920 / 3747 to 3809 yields -2.7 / 123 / 131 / 131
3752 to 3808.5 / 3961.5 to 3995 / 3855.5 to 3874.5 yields 4.3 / 136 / 102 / 127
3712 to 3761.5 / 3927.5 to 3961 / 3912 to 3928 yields -4.0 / 111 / 126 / 98.8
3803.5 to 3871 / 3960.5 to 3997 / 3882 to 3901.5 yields -2.2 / 101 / 124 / 128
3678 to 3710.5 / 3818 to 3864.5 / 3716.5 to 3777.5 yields 0.5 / 126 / 112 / 90.9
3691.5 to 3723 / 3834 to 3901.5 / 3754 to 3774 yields -0.6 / 131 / 127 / 109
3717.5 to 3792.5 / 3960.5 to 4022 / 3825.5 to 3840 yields 7.4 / 119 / 63.4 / 152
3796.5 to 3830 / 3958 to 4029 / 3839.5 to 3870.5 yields 3.1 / 111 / 109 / 156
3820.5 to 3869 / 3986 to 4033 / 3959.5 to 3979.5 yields 9.3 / 93.2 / 87.3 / 184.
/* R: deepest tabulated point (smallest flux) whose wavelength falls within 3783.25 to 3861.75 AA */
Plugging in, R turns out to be 44.4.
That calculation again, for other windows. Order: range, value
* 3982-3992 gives 159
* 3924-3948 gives 25.2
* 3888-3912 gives 98.3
